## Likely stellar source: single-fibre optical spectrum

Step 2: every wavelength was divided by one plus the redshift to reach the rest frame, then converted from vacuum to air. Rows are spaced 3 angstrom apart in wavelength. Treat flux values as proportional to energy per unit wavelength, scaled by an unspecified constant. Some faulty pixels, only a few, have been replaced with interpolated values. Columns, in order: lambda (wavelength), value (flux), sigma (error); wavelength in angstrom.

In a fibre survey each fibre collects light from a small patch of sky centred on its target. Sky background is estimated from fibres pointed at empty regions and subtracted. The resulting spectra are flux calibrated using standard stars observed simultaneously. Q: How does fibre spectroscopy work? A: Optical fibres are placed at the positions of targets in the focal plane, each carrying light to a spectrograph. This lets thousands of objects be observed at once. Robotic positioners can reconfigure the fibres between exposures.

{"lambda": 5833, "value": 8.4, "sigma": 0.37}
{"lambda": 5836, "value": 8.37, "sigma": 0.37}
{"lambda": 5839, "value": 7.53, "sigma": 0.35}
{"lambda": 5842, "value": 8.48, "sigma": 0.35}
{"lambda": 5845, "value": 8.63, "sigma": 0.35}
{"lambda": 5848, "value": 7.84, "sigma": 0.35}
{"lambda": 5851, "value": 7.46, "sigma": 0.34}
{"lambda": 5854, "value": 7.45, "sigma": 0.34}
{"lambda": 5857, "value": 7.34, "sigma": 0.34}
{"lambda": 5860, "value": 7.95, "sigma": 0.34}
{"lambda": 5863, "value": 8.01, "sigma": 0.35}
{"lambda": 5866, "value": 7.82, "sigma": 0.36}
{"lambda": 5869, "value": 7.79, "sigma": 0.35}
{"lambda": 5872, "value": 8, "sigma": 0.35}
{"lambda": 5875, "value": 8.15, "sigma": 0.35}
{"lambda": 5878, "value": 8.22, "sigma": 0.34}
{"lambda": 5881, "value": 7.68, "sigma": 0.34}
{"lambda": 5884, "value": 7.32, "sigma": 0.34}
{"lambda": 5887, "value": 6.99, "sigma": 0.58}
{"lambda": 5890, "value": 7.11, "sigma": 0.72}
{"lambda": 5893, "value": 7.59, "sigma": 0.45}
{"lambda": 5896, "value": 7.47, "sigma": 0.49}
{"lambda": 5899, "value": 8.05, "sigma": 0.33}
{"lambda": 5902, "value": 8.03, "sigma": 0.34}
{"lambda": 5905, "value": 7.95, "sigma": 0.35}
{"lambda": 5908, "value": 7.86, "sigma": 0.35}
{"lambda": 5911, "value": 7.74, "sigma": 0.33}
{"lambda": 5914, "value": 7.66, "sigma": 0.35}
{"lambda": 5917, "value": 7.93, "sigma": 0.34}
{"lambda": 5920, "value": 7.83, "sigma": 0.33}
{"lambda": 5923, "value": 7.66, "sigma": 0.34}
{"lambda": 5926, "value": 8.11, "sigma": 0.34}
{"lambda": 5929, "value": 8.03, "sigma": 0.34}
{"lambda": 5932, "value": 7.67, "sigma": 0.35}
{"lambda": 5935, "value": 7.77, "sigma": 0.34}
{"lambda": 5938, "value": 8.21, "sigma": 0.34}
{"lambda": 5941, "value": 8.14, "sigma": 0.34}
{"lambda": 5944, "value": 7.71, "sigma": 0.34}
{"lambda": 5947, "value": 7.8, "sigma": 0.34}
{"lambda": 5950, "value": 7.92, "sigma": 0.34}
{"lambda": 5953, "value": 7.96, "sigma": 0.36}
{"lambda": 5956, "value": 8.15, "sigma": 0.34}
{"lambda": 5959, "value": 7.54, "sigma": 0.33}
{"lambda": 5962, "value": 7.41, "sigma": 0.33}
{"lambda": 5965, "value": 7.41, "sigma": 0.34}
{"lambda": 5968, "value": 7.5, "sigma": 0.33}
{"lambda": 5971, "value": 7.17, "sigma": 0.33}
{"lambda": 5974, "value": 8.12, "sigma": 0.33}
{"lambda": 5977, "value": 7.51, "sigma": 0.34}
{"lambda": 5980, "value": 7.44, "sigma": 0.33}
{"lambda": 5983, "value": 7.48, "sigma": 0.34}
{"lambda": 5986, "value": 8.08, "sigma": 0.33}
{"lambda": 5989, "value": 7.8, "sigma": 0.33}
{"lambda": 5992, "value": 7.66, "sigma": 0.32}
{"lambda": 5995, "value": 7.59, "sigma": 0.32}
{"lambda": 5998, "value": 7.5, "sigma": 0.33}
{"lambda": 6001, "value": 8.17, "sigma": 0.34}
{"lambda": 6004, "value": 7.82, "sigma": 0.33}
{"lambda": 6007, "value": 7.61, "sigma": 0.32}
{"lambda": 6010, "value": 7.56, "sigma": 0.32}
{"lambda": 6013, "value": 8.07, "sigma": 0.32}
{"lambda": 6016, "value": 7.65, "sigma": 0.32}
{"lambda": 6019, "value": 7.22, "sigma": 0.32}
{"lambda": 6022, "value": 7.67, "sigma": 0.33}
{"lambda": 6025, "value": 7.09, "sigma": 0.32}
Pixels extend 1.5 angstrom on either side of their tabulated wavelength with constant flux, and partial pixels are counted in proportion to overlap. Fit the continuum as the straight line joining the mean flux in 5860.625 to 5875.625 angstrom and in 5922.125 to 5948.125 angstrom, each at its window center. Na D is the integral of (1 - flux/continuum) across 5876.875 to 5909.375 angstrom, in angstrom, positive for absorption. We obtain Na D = 1.13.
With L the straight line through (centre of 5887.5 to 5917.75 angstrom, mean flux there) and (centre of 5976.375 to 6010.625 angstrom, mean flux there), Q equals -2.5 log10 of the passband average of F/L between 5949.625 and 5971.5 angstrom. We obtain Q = 0.01 mag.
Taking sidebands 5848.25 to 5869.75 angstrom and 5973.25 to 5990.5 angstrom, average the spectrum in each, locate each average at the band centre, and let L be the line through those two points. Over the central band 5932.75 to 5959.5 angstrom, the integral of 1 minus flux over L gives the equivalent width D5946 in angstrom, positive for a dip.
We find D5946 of -0.7 angstrom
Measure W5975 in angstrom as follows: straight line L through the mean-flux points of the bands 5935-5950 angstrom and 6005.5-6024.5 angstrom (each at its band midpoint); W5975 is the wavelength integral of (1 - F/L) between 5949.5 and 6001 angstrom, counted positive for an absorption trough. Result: 0.8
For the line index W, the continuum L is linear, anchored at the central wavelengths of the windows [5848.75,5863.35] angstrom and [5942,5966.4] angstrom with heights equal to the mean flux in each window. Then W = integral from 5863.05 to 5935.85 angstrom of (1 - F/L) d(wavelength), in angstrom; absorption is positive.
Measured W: -0.9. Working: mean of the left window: 7.62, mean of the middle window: 7.77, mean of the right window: 7.75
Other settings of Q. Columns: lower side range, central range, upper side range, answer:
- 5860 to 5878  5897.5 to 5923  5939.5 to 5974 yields -0.002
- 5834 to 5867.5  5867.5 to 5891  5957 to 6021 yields 0.025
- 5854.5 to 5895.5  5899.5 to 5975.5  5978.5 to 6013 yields -0.016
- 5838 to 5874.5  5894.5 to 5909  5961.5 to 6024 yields -0.011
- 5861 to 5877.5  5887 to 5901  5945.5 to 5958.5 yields 0.063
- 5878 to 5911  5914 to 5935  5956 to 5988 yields -0.032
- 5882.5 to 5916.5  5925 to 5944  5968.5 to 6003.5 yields -0.044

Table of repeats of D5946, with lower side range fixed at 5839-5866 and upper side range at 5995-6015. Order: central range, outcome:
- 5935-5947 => -0.2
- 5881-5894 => 0.9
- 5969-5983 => 0.4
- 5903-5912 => 0.0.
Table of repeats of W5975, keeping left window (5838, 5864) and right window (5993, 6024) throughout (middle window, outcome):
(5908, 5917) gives 0.03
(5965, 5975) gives 0.23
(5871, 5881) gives -0.30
